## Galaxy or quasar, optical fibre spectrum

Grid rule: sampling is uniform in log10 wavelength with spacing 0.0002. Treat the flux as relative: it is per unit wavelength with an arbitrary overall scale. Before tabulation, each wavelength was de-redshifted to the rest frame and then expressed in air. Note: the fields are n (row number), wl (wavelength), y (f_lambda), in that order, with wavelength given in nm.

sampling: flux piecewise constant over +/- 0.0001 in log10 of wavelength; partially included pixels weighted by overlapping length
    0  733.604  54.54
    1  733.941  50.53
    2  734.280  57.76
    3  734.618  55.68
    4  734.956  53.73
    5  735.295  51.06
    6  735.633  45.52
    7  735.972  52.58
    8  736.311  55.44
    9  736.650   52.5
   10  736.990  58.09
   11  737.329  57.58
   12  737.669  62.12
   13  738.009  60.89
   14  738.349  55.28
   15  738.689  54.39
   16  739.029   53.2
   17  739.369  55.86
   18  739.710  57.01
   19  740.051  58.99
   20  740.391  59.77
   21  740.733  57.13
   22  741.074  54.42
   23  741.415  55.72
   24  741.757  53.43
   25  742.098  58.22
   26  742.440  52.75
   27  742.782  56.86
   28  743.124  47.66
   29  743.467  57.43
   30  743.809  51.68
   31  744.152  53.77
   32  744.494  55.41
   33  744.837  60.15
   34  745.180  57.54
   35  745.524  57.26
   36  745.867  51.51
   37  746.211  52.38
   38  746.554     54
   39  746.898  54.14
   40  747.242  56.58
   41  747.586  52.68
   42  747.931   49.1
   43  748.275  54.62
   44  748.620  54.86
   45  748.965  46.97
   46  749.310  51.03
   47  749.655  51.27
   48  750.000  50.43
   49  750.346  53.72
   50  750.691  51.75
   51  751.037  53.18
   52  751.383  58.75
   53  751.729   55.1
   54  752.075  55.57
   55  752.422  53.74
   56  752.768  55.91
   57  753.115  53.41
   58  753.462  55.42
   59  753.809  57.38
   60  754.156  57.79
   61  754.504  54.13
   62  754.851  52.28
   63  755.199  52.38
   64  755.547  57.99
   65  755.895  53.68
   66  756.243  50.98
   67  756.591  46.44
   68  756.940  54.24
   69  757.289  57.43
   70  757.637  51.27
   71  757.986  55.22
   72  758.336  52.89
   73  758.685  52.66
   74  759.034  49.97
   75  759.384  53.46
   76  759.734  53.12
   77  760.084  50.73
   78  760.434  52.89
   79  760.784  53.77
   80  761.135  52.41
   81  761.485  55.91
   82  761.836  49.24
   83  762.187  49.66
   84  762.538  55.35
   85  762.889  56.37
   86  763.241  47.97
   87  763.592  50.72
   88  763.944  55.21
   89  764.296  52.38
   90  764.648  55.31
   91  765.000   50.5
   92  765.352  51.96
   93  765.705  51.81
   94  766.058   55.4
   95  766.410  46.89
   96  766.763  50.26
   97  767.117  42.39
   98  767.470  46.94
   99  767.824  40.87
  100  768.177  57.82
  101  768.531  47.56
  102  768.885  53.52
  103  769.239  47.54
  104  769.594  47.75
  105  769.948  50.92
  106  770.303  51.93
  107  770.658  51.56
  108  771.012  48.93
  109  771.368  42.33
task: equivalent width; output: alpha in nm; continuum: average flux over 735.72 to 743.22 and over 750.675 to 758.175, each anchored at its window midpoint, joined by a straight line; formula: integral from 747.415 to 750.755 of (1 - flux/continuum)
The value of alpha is 0.20 nm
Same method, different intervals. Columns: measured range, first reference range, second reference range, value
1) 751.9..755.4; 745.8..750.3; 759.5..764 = -0.162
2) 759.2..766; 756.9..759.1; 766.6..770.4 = -0.157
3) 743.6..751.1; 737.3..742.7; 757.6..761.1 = 0.237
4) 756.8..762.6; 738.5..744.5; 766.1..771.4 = -0.222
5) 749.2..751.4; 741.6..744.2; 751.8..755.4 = 0.083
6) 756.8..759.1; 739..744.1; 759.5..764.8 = -0.011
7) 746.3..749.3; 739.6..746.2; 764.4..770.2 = 0.091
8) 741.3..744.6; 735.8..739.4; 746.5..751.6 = 0.023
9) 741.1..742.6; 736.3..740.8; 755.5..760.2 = 0.036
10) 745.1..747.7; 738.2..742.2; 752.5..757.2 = 0.037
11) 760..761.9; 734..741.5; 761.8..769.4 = -0.045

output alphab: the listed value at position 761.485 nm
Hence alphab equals 55.91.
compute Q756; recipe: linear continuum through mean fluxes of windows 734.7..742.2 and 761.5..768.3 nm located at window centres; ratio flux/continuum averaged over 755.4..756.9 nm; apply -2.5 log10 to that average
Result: 0.00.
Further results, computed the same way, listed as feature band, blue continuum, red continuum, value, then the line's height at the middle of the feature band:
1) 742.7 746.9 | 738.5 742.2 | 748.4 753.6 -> 0.009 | 55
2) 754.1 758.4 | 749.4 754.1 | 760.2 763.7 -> 0.000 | 53.5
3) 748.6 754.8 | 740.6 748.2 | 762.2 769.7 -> -0.013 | 53.2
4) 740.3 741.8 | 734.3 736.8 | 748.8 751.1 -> -0.080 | 52.1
